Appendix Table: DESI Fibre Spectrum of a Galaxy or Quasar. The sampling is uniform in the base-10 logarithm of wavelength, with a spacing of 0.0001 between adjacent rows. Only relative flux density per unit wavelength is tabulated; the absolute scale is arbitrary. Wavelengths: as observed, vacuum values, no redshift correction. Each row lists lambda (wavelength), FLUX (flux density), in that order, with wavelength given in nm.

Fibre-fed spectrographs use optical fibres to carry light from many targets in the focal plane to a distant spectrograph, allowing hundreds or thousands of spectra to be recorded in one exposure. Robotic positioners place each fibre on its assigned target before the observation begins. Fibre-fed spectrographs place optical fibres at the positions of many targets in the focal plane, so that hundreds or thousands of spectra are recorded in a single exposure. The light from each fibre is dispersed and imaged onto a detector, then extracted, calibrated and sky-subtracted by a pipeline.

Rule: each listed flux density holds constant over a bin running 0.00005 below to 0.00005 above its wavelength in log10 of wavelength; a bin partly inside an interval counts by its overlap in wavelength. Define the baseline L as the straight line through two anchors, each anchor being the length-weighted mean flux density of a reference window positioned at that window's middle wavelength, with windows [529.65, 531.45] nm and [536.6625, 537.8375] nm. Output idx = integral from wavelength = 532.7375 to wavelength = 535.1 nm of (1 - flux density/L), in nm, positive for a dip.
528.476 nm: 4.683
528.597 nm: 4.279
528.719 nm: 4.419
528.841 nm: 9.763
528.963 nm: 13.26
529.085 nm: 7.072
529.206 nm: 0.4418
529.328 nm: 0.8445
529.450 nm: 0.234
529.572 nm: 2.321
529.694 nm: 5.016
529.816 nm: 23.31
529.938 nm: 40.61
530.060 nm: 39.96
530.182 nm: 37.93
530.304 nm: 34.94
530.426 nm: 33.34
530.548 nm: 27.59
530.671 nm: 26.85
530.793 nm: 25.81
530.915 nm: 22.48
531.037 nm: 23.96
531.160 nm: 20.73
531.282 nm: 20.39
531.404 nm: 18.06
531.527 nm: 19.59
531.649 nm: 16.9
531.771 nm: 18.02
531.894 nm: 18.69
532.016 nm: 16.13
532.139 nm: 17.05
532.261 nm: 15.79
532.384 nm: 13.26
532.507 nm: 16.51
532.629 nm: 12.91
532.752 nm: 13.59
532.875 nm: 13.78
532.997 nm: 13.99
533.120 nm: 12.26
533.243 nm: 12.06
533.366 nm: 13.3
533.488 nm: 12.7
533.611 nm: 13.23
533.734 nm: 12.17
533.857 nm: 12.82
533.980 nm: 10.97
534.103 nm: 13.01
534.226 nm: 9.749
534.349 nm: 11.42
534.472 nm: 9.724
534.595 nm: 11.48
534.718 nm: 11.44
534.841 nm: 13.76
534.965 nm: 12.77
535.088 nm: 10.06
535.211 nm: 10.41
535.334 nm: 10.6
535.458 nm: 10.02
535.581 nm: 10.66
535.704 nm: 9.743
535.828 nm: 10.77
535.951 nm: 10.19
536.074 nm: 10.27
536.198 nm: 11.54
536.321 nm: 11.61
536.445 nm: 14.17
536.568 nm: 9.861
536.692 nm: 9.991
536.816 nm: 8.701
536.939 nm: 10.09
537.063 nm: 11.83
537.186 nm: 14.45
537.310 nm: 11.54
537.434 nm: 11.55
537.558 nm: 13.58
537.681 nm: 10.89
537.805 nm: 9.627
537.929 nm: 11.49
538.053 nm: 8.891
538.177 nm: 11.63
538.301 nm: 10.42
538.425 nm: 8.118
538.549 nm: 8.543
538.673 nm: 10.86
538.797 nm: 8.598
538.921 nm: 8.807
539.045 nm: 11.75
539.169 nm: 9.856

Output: 0.846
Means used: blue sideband 27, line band 12.2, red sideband 11.3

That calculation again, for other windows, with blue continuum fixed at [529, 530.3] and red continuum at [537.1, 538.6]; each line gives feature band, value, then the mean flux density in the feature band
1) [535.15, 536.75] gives 0.19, 10.8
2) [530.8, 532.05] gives -0.36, 19.8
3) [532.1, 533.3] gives 0.04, 14.1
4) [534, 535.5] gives 0.21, 11.2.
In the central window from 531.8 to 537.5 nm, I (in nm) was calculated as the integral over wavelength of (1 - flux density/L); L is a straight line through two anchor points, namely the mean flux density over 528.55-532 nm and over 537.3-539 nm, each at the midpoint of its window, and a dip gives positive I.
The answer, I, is 0.68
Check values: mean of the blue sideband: 18.5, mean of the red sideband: 10.3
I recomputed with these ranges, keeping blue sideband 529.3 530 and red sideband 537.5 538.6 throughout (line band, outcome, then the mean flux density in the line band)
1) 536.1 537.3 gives -0.07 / 11.3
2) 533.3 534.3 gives -0.06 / 12.2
